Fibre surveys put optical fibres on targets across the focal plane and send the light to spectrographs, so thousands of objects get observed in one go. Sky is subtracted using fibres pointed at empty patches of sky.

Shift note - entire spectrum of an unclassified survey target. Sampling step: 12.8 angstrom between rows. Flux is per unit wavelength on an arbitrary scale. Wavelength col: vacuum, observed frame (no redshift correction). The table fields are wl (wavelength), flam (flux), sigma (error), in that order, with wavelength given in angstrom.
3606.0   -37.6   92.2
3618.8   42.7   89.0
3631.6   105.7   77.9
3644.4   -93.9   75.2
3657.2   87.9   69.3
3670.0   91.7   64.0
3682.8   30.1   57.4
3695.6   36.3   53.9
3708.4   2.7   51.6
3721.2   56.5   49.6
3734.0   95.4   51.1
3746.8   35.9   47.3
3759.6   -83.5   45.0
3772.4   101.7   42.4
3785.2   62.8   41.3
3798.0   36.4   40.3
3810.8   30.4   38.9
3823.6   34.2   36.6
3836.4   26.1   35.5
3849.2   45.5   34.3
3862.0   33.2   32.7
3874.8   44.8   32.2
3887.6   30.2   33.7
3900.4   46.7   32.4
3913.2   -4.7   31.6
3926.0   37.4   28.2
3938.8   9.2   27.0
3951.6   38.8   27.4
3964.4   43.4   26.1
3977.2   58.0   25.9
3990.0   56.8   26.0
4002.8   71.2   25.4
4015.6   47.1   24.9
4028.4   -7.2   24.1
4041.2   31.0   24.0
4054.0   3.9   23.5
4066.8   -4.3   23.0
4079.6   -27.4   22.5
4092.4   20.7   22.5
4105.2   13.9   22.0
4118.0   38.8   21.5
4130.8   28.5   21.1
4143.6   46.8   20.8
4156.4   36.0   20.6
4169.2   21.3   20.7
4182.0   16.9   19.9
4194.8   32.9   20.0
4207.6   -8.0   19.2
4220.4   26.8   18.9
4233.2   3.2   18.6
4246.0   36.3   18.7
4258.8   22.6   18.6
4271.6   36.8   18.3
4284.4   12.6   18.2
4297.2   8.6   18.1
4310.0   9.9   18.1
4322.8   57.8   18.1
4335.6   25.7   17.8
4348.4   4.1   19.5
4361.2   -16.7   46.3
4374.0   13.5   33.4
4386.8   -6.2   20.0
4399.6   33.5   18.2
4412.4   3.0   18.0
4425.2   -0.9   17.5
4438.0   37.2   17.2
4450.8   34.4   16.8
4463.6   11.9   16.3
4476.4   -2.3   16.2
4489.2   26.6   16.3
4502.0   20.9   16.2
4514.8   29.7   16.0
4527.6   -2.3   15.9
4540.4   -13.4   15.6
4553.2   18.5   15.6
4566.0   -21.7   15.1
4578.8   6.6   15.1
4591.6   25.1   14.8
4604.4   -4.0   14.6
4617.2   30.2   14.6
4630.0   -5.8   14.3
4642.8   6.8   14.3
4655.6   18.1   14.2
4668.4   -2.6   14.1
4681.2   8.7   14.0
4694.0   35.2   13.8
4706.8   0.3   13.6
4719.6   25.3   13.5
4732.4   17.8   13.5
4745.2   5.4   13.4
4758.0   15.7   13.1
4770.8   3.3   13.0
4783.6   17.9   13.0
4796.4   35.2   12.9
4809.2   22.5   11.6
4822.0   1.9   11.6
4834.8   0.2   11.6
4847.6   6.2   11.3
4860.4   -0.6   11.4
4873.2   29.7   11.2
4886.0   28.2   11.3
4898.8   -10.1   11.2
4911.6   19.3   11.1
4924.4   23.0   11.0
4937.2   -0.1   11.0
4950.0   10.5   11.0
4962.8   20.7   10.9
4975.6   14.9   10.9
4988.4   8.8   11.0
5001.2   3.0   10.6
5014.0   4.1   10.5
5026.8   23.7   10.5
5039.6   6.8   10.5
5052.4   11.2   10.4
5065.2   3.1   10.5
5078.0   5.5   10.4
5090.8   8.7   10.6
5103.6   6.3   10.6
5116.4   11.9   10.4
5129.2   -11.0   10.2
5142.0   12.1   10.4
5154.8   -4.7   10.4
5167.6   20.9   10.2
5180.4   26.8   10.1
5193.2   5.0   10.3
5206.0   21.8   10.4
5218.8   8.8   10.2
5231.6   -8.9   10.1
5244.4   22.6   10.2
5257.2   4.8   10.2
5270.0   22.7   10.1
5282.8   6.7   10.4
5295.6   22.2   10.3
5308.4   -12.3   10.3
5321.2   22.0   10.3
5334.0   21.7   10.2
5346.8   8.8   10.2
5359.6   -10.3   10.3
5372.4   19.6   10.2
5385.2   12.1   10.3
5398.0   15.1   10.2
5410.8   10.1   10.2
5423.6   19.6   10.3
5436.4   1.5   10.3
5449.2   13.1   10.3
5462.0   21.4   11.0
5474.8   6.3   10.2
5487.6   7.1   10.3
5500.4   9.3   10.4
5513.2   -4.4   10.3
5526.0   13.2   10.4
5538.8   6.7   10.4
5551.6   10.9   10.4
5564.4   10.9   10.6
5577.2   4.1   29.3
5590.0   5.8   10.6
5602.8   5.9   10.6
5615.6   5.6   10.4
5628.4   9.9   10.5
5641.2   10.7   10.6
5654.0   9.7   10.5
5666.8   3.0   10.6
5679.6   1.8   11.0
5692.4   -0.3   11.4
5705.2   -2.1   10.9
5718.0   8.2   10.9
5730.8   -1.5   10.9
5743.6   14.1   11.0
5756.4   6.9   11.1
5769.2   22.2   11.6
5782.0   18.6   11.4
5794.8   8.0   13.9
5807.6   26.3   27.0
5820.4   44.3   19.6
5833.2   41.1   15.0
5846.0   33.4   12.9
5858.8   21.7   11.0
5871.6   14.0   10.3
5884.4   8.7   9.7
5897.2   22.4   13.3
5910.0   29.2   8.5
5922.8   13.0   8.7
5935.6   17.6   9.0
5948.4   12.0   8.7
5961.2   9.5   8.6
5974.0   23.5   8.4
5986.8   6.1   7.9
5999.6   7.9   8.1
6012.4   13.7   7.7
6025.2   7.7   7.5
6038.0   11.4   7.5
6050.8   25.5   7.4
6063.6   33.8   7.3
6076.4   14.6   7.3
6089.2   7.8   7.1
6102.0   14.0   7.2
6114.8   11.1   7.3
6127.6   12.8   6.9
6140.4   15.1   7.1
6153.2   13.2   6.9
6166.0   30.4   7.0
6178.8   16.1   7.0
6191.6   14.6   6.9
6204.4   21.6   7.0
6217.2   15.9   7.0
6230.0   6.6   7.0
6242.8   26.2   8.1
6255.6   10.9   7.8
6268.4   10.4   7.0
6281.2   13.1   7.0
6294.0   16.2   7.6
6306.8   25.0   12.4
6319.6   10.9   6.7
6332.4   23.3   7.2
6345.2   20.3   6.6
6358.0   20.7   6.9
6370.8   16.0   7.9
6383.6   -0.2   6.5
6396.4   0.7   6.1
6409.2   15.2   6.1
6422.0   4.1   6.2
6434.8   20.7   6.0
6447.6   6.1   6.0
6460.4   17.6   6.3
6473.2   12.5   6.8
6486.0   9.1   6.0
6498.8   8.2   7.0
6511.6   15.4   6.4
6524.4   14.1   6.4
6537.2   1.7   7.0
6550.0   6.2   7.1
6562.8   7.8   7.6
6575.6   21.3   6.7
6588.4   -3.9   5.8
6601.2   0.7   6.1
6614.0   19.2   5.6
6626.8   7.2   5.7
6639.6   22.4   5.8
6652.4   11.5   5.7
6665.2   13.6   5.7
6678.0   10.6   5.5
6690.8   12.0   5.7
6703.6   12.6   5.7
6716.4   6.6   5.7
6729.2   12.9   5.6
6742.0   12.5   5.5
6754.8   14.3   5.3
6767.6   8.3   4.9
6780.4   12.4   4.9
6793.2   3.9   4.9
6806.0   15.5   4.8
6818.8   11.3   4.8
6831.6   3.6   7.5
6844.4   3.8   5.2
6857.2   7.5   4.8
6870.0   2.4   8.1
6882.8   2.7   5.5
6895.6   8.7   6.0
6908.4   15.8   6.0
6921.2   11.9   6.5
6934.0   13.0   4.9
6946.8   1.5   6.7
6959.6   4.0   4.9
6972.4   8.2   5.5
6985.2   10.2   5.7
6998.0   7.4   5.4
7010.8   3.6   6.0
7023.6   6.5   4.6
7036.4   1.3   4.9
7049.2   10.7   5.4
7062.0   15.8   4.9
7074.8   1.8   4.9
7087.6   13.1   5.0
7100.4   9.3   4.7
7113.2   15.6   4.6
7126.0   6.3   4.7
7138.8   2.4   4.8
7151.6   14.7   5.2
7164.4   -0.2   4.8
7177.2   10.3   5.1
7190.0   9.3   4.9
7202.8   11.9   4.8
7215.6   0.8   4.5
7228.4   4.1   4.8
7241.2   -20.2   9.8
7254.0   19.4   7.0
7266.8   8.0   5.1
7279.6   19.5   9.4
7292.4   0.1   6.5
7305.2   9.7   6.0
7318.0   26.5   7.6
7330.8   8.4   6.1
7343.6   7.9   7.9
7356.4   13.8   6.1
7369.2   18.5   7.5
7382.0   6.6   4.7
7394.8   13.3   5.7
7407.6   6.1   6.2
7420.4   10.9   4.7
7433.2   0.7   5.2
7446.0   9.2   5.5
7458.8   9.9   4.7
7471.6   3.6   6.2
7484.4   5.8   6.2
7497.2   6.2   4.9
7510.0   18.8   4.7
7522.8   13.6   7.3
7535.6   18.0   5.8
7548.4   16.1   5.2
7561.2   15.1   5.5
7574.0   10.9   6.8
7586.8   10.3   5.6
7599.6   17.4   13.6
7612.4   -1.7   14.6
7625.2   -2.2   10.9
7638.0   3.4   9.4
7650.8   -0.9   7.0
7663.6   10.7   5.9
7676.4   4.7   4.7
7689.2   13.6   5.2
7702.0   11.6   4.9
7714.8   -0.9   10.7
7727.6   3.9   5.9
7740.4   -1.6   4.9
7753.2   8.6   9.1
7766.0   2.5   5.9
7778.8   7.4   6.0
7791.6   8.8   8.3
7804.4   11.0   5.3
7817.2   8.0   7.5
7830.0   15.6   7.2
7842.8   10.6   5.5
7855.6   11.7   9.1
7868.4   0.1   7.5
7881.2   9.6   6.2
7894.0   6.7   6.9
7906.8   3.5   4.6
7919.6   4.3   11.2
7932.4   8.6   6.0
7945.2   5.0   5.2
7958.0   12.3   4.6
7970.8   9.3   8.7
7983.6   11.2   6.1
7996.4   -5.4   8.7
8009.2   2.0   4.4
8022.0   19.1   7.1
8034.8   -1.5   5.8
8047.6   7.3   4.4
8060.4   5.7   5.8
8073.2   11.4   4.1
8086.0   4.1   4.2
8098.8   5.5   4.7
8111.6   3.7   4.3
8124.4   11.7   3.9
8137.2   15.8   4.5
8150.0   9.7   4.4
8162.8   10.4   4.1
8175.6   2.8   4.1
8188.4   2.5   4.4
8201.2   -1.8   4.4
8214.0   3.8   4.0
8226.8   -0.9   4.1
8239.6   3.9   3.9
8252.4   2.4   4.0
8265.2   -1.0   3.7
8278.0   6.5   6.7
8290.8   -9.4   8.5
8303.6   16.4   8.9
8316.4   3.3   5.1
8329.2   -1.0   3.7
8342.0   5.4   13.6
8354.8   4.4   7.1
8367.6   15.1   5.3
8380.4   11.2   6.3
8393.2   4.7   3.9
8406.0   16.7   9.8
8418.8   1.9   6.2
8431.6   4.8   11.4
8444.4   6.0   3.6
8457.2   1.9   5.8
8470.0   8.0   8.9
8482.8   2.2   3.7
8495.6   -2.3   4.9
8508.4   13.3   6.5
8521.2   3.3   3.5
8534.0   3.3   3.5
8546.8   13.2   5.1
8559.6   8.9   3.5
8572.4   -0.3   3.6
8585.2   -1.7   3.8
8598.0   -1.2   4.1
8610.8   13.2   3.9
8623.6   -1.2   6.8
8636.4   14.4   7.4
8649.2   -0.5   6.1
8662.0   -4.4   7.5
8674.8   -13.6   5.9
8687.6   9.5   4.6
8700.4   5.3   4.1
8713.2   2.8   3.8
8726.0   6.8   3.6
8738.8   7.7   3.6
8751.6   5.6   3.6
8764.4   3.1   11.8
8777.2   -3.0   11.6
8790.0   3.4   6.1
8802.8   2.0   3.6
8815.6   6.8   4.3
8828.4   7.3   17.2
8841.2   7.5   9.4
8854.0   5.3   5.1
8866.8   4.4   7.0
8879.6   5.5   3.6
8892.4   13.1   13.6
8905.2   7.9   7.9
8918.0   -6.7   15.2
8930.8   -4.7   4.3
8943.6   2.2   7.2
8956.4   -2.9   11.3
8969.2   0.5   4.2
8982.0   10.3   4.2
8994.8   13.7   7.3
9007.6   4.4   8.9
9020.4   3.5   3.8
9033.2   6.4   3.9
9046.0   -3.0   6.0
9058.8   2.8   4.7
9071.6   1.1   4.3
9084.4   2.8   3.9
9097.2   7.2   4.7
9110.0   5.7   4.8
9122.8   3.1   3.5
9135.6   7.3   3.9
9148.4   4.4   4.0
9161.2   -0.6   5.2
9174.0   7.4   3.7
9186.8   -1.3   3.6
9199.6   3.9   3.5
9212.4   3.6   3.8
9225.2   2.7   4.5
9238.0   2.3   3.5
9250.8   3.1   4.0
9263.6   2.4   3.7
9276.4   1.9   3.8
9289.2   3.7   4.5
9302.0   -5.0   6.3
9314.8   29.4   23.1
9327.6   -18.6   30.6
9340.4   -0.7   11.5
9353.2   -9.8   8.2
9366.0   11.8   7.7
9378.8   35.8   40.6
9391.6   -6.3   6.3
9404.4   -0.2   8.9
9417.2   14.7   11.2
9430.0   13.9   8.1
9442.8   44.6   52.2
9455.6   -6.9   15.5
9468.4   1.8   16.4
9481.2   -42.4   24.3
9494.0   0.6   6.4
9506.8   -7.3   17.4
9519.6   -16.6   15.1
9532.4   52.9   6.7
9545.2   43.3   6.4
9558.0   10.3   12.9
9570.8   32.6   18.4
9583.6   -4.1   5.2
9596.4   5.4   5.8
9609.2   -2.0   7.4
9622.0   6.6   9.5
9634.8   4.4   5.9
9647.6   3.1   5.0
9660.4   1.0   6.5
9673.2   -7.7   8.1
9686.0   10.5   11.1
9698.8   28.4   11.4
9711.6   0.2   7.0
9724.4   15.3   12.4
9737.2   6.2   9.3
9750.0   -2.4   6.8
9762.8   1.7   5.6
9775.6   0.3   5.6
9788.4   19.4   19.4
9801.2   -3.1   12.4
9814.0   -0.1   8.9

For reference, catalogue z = 1.56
